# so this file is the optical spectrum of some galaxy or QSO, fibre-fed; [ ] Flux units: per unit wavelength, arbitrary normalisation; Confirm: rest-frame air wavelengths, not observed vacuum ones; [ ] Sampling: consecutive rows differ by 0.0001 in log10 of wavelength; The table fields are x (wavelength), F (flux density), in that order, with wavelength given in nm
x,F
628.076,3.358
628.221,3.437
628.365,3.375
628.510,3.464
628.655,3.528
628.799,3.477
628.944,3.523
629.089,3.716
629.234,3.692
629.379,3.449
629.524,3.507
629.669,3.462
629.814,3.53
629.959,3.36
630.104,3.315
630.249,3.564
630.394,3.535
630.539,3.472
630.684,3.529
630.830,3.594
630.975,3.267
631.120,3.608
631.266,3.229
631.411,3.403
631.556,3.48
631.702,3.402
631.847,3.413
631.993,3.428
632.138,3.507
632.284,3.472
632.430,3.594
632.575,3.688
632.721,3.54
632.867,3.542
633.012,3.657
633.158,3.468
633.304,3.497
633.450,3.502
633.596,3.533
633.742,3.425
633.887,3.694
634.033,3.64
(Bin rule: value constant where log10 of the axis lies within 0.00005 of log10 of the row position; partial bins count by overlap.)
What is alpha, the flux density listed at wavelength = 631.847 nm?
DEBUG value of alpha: 3.413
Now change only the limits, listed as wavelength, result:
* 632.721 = 3.54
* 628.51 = 3.464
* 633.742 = 3.425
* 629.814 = 3.53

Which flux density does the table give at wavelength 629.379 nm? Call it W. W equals 3.449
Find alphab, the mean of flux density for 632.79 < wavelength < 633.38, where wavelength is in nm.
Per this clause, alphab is 3.54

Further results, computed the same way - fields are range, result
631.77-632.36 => 3.45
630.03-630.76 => 3.48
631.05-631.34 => 3.41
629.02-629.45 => 3.62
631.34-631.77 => 3.43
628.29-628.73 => 3.46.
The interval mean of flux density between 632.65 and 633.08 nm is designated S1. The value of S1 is 3.58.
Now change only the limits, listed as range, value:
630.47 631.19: 3.49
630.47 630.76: 3.49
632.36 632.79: 3.61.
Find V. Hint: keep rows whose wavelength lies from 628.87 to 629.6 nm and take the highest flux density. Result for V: 3.716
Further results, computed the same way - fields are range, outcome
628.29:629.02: 3.528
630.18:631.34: 3.608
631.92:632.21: 3.507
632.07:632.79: 3.688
